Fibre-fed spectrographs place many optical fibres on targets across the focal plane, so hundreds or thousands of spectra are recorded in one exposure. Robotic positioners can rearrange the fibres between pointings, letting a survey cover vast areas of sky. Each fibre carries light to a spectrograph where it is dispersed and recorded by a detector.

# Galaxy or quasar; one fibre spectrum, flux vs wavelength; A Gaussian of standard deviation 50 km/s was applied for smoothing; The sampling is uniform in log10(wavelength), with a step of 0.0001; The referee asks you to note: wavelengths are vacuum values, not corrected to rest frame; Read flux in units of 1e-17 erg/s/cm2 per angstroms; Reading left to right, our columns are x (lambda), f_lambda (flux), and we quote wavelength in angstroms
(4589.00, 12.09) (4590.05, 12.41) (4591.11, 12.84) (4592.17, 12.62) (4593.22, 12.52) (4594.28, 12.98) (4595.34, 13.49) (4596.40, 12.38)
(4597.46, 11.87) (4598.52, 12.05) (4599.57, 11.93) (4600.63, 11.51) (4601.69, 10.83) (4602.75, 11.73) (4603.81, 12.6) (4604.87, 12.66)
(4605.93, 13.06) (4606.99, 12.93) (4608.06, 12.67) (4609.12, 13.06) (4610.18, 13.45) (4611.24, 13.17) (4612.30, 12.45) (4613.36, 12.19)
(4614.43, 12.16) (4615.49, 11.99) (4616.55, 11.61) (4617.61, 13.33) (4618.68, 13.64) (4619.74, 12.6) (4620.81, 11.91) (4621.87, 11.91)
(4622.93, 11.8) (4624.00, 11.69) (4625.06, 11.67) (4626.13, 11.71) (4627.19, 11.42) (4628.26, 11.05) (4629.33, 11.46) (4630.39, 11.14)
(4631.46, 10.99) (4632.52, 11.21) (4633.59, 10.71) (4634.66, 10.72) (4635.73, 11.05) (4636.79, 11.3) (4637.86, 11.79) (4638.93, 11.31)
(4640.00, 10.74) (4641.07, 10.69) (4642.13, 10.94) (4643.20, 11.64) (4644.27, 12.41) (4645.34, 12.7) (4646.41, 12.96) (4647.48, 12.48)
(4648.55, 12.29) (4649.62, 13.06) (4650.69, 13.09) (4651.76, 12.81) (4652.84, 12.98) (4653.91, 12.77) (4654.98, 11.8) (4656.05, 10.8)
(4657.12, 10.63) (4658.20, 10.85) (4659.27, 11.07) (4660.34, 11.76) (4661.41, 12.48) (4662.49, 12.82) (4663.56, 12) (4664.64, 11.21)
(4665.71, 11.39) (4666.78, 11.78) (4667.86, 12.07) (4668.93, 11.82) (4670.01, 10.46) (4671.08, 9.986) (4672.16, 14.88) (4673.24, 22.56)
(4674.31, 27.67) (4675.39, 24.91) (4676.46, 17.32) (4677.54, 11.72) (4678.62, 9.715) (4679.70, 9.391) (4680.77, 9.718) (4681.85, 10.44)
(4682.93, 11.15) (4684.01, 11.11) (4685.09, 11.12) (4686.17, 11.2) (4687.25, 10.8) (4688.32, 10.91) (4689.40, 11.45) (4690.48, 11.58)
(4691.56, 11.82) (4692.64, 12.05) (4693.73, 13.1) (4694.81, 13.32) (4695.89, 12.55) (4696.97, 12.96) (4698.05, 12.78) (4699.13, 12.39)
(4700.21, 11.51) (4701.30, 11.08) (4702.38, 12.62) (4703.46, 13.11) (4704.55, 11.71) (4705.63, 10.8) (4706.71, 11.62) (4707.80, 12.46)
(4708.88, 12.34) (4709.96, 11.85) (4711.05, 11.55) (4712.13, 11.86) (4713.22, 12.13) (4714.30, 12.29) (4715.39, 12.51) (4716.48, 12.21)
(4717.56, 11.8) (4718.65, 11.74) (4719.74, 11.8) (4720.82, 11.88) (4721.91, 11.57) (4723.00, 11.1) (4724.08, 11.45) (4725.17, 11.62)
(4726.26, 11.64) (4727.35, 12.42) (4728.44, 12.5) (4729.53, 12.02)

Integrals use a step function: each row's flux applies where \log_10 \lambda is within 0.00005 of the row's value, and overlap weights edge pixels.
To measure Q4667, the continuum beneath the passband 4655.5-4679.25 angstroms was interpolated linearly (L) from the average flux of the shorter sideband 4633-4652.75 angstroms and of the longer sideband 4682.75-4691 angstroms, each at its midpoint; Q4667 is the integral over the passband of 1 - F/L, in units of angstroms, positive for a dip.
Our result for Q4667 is -4.5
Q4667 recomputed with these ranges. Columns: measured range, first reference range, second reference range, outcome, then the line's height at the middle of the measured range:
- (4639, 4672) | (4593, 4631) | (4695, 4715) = 0.9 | 12.2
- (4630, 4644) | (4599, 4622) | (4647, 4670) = 1.2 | 12.2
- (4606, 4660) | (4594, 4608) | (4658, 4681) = 4.0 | 12.9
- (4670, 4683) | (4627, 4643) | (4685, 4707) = -3.6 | 11.7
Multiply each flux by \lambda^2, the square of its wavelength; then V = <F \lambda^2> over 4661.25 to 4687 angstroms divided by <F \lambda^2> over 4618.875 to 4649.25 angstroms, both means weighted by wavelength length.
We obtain 1.2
